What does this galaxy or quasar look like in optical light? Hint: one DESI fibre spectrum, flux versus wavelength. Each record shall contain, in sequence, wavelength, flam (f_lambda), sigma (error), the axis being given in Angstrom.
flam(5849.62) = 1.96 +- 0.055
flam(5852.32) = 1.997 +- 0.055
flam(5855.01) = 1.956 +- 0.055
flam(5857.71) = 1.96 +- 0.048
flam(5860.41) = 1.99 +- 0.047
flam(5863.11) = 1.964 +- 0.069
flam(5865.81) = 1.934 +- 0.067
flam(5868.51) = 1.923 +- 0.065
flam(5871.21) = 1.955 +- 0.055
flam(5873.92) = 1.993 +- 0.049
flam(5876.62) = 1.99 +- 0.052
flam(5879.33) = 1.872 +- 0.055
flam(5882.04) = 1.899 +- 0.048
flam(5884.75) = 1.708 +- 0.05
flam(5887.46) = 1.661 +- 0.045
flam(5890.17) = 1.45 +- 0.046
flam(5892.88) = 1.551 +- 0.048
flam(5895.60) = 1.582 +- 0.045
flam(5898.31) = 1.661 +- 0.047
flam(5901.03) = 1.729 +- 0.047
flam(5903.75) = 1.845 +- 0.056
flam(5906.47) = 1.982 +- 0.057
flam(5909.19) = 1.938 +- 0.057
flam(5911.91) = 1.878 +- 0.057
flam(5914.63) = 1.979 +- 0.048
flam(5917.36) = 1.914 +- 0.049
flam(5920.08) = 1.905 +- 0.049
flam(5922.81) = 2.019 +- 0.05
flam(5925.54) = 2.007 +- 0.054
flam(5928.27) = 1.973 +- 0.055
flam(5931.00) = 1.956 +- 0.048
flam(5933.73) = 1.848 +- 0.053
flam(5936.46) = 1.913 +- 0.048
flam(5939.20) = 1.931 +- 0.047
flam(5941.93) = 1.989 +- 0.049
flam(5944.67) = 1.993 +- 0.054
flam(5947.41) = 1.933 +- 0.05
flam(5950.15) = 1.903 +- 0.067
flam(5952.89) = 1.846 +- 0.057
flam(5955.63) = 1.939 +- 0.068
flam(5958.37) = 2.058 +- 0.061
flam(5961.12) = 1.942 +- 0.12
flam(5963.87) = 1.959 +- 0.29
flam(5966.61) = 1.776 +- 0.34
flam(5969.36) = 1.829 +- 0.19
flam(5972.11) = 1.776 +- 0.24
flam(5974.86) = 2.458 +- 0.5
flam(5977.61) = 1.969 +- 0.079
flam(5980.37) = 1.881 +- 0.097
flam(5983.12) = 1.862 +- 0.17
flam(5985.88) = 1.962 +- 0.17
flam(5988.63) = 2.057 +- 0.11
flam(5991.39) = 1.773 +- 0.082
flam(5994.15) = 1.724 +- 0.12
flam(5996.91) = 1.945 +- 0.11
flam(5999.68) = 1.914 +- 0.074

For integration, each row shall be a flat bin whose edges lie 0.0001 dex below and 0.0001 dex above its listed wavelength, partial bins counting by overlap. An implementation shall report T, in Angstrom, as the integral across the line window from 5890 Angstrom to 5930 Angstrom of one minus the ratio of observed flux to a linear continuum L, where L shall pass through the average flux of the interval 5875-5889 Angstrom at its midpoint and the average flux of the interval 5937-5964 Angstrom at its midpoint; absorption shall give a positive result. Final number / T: 0.76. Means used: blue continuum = 1.82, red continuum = 1.95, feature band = 1.84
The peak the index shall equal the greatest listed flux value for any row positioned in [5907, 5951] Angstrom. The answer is 2.019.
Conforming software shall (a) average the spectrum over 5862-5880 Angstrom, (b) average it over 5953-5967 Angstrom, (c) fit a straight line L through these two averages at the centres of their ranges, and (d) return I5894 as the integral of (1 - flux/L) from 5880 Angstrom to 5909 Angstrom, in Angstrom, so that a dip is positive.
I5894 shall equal 3.4 Angstrom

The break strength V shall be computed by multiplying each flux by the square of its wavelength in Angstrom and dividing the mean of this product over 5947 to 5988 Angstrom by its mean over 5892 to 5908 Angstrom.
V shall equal 1.15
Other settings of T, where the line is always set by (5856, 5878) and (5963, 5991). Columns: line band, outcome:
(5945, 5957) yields 0.23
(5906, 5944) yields 0.18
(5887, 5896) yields 1.89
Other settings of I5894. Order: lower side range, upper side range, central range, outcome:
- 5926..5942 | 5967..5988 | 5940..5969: 0.2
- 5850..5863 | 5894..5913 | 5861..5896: 1.4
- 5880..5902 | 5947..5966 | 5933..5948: -0.6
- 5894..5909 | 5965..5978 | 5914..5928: -1.1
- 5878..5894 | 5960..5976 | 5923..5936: -0.9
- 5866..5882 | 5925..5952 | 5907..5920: 0.1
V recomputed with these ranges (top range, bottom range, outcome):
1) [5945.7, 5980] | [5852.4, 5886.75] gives 1.04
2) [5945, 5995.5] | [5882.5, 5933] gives 1.08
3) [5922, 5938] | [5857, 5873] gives 1.02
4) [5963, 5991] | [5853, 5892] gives 1.08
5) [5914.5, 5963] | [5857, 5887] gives 1.04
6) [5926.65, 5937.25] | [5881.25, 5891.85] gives 1.18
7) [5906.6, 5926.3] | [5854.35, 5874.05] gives 1.01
